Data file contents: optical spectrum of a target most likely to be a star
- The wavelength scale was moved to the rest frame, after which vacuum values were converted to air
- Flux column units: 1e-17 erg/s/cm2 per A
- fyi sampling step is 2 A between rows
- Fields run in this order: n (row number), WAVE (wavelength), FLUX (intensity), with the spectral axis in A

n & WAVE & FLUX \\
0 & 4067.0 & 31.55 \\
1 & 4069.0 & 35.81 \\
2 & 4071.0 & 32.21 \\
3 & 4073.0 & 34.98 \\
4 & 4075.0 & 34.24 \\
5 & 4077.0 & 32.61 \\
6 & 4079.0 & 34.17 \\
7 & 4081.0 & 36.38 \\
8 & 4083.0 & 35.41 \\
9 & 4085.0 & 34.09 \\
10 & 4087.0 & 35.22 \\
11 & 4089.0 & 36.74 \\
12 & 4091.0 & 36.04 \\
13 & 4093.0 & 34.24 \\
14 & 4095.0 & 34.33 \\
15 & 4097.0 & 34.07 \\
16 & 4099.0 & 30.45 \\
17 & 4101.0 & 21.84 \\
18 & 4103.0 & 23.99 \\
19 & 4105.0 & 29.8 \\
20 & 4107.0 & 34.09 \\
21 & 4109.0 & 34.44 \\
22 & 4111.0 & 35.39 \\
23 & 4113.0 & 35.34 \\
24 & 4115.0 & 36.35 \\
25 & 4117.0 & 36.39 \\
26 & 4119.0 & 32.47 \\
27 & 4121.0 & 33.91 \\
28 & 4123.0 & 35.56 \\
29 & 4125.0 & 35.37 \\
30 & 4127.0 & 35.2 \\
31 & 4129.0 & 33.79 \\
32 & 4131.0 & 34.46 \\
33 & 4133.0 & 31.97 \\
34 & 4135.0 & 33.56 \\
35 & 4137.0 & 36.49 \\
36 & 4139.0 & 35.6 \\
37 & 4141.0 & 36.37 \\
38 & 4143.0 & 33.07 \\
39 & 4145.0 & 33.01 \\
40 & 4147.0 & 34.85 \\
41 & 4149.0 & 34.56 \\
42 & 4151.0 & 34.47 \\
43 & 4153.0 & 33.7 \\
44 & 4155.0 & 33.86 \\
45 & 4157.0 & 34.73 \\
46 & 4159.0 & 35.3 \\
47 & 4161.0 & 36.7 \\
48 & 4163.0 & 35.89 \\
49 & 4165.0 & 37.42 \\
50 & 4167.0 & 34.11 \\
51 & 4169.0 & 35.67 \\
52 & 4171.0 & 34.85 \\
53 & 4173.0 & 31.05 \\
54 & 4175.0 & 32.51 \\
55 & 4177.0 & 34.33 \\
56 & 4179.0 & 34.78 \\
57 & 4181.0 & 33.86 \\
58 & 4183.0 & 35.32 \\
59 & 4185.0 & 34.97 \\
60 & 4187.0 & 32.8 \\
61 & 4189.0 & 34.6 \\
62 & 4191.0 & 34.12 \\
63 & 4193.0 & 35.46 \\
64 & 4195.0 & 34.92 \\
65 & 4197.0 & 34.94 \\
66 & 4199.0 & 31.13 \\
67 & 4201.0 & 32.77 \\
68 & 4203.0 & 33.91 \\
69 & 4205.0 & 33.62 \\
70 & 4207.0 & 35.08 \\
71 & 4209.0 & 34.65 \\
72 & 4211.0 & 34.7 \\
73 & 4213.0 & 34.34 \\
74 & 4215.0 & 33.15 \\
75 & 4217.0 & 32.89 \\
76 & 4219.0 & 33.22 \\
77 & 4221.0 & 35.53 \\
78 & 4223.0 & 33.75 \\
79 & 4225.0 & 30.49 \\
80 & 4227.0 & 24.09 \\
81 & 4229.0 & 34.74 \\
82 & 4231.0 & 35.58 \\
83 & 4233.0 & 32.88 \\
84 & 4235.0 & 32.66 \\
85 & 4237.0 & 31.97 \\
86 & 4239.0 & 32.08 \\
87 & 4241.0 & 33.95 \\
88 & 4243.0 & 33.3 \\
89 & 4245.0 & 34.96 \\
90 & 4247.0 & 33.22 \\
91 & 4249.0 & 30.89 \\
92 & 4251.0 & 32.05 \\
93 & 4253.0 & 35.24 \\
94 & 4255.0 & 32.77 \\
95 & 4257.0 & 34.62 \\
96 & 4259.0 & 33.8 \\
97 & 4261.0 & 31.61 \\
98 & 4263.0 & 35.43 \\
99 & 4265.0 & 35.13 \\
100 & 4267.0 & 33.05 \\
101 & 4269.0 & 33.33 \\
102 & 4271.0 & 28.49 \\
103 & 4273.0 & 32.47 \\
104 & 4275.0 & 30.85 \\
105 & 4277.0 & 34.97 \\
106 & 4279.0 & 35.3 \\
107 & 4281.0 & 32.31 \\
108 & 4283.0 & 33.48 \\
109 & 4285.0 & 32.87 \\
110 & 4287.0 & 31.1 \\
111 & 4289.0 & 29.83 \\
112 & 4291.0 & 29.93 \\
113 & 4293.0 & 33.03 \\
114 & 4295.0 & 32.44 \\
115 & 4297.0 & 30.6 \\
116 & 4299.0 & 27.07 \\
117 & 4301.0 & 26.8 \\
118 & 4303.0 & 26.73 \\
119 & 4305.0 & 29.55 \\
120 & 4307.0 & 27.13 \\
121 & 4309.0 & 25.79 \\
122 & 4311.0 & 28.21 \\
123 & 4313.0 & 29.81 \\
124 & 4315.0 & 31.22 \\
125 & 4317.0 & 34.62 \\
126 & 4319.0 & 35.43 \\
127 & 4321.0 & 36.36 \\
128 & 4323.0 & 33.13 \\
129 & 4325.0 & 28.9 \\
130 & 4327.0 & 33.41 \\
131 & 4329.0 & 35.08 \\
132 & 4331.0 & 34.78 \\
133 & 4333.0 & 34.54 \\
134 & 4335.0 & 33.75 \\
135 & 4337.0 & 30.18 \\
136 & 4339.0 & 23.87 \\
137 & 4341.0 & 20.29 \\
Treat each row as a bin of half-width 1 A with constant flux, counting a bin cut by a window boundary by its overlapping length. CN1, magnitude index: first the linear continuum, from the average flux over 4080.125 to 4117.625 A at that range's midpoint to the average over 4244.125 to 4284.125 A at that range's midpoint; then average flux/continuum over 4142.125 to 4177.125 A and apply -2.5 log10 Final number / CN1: -0.04 mag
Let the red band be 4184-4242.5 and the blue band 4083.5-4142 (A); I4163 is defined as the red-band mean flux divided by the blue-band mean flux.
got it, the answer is 0.99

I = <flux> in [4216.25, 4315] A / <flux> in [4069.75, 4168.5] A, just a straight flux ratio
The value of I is 0.94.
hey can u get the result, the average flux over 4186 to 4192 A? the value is 33.8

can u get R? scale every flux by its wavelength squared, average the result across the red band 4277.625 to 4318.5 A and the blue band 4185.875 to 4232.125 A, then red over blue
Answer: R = 0.95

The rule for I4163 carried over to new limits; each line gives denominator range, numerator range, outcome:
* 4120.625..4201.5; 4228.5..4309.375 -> 0.93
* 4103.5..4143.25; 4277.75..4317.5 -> 0.88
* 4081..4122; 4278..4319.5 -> 0.92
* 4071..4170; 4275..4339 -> 0.92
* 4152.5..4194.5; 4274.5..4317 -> 0.88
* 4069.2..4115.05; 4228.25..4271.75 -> 1.00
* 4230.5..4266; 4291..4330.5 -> 0.92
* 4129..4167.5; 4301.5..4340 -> 0.90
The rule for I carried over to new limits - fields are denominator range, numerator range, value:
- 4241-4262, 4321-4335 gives 1.01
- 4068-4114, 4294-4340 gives 0.93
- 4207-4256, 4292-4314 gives 0.87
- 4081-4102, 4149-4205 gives 1.03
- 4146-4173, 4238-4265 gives 0.96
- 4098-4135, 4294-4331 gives 0.94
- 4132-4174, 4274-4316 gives 0.88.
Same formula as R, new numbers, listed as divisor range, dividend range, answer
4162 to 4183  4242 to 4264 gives 1.01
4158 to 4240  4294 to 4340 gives 0.96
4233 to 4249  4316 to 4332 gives 1.07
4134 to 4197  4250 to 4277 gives 1.00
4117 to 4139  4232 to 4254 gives 1.01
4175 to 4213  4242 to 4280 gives 1.00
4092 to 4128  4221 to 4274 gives 1.06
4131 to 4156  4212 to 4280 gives 1.01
